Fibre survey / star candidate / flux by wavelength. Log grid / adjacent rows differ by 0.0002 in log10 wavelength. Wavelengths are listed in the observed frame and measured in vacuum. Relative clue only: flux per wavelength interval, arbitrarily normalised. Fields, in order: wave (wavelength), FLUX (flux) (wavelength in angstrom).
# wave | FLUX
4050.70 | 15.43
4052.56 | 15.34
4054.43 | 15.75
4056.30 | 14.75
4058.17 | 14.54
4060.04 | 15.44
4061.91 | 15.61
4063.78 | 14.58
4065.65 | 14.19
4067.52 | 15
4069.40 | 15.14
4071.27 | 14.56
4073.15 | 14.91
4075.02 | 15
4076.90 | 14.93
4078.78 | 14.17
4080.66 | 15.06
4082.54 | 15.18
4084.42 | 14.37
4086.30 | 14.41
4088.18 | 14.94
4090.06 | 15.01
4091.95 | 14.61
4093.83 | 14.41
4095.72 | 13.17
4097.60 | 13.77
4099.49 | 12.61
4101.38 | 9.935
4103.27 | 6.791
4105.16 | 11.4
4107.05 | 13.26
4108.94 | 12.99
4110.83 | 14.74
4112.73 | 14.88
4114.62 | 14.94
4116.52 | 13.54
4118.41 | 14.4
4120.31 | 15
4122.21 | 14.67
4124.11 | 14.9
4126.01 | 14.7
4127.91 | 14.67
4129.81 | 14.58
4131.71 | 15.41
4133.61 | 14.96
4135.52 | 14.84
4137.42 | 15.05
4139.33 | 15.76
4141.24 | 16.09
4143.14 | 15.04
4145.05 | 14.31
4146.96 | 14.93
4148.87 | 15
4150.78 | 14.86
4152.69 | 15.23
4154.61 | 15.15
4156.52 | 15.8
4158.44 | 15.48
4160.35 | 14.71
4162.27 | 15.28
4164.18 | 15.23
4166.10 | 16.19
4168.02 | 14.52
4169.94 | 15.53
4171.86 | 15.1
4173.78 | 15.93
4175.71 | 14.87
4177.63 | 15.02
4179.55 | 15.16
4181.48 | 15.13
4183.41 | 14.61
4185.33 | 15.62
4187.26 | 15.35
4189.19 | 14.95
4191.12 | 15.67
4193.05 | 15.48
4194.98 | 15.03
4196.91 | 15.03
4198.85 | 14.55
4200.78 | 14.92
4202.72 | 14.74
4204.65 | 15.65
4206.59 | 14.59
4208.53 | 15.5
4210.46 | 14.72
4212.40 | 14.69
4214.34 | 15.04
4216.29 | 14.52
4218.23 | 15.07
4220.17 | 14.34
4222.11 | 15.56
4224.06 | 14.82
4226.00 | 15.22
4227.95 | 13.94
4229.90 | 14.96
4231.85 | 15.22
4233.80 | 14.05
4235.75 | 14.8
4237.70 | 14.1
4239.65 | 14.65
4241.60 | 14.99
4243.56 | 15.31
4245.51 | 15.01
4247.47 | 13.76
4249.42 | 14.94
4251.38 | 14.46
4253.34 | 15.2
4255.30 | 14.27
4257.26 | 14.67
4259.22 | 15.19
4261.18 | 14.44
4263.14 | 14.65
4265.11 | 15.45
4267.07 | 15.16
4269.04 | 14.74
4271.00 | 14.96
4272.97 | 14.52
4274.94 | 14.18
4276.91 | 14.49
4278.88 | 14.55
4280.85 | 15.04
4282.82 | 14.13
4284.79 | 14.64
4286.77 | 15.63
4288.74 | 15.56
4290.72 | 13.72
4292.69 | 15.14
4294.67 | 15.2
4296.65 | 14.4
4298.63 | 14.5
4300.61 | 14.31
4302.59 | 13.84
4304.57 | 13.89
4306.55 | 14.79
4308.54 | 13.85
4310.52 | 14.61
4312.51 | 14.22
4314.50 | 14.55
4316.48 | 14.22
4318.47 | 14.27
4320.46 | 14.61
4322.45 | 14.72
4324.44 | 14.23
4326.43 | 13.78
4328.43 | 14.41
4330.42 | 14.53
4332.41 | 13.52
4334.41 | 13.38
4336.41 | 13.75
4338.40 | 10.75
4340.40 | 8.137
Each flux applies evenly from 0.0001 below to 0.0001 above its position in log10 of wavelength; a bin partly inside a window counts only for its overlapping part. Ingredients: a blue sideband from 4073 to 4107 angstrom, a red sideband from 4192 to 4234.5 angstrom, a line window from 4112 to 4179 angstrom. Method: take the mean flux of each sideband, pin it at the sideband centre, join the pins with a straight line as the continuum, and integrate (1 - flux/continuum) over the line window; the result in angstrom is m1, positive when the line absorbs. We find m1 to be -4.2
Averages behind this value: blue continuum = 13.6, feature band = 15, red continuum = 14.9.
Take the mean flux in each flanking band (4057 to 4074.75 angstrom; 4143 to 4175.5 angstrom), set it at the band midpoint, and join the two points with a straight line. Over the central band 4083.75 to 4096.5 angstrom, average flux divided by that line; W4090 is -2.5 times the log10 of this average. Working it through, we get 0.04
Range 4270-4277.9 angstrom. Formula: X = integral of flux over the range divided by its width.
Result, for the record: 14.5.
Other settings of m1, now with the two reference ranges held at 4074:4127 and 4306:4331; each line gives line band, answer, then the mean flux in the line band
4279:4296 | -0.68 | 14.9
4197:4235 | -1.97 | 14.8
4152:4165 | -1.19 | 15.3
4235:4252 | -0.59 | 14.7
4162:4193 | -2.73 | 15.3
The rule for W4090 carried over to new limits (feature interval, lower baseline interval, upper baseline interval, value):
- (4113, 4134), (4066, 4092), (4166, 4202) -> 0.018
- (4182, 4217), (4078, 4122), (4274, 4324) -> -0.071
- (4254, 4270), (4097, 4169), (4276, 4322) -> -0.025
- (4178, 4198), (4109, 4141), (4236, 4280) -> -0.032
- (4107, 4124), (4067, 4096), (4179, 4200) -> 0.037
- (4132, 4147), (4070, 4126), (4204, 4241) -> -0.070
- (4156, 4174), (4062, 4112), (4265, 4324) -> -0.090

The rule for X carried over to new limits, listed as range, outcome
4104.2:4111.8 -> 13.1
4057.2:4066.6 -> 14.9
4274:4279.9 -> 14.4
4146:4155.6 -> 15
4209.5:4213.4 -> 14.7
